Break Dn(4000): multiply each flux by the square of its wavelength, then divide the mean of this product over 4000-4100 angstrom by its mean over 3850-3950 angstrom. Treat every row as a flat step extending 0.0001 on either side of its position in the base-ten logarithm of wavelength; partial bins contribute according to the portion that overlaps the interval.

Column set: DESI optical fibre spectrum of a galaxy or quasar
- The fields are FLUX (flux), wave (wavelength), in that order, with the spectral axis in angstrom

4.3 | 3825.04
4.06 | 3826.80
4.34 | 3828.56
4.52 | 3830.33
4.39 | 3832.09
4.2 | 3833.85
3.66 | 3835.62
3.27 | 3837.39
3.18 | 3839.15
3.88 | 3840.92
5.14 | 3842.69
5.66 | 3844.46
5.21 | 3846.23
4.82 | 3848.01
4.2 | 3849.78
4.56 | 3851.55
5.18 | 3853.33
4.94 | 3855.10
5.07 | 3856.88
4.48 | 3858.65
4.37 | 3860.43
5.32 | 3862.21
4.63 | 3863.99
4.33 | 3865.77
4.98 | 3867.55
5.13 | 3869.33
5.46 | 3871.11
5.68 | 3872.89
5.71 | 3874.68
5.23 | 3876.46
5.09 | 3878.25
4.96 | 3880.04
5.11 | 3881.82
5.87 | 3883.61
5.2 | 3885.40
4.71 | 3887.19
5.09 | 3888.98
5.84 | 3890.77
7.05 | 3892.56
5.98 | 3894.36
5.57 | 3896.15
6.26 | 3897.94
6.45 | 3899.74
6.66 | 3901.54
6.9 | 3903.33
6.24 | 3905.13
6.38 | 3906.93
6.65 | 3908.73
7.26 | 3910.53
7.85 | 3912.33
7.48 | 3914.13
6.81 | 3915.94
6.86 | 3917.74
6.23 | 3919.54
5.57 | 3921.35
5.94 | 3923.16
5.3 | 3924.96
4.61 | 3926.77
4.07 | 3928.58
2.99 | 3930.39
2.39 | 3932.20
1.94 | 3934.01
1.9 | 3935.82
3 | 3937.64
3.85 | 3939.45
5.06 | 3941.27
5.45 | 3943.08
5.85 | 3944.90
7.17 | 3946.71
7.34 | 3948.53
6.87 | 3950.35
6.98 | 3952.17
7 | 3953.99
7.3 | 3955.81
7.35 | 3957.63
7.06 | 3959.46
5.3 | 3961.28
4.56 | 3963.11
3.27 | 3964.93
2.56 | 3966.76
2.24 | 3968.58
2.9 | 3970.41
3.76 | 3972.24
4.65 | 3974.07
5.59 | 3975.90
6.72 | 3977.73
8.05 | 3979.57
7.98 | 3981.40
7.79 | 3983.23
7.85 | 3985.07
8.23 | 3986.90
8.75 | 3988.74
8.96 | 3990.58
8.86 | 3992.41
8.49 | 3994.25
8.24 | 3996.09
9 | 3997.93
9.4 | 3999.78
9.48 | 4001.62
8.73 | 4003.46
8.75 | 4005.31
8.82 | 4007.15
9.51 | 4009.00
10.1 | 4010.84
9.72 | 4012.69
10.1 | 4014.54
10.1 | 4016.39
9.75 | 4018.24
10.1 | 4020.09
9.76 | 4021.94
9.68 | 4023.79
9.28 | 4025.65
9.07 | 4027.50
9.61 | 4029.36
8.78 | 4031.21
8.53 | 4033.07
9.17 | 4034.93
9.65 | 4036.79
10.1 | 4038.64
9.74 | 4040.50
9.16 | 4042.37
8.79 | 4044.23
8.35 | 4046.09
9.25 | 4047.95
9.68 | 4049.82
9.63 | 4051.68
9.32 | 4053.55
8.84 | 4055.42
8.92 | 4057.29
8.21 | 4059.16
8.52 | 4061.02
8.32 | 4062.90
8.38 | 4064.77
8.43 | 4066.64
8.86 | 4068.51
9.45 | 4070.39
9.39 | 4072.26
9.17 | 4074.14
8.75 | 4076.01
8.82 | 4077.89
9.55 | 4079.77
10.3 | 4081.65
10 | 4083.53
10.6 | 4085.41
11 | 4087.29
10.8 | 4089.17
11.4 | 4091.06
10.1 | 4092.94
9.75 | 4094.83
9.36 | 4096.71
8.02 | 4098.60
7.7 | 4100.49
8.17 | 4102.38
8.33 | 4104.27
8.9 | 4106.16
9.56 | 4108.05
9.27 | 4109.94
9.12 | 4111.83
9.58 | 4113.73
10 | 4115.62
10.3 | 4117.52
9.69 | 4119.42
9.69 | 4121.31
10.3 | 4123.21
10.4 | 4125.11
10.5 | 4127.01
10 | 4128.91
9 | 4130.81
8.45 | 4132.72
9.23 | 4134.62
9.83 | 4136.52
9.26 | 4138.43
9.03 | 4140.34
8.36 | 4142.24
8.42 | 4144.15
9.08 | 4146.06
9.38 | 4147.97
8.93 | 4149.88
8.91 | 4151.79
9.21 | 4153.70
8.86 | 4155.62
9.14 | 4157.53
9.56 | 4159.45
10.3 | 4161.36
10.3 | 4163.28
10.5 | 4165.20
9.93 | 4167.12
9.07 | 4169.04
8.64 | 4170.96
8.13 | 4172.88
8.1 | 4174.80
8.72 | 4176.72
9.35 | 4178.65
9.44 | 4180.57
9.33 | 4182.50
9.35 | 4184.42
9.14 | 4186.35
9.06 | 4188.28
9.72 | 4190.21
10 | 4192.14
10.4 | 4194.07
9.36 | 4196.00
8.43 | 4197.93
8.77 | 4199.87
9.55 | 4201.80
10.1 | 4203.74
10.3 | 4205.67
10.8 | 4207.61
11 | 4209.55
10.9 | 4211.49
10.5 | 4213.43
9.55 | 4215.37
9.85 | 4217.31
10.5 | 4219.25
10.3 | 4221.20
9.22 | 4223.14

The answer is 1.88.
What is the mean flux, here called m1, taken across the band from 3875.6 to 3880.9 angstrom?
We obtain 5.09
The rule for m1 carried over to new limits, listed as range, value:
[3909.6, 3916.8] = 7.35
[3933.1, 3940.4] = 2.68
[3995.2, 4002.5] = 9.02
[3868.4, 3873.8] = 5.42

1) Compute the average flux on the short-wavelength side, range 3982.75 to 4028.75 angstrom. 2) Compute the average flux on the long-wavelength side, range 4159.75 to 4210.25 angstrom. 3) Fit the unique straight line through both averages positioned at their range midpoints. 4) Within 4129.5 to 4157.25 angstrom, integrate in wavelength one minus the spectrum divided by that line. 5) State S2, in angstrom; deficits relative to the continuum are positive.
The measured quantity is 1.3 angstrom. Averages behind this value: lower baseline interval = 9.16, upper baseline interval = 9.52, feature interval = 9.01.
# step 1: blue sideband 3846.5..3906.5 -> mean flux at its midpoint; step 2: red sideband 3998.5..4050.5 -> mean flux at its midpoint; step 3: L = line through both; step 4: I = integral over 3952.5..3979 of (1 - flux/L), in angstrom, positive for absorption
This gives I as 9.1 angstrom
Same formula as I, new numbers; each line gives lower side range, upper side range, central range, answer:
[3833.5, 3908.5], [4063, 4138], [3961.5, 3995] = 5.1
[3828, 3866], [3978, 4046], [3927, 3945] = 8.8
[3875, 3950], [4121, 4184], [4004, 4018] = -4.9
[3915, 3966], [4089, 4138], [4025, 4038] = -2.9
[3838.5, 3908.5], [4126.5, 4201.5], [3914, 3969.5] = 9.7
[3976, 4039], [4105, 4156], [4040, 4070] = 0.8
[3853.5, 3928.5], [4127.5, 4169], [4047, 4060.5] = -1.9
